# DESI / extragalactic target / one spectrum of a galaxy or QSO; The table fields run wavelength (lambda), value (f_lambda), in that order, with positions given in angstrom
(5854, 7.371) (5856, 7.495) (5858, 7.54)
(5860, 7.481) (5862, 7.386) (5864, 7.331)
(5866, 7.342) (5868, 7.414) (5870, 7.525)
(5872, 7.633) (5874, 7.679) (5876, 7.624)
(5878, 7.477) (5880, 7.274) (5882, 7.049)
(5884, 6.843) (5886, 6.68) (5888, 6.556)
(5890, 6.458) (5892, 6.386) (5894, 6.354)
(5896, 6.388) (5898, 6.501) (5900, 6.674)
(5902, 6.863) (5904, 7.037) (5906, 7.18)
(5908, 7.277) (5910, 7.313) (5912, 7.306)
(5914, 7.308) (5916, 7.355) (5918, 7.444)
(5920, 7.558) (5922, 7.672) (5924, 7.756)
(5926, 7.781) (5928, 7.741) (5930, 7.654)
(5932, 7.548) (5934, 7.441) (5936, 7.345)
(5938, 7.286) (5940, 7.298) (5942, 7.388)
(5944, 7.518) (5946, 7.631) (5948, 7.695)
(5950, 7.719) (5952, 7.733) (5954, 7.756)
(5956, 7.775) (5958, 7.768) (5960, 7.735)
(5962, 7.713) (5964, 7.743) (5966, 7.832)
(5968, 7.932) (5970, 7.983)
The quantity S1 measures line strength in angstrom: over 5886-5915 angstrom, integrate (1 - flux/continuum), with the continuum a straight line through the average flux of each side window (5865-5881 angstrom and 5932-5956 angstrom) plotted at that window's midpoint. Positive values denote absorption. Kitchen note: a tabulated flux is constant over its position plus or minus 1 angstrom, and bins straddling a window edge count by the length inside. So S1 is 2.7 angstrom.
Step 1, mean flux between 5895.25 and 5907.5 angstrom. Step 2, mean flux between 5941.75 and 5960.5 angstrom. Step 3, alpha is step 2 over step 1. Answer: 1.13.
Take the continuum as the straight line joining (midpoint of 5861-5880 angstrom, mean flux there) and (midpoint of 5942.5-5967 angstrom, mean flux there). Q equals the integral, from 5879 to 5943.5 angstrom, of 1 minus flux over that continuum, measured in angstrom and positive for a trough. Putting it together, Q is 3.8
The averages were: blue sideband 7.48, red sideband 7.71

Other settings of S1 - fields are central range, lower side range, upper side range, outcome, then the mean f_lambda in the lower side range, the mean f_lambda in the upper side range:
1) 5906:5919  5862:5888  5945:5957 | 0.32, 7.3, 7.72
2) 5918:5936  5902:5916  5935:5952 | -0.61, 7.22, 7.5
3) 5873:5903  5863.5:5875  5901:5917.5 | 2.08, 7.49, 7.21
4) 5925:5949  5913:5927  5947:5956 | 0.38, 7.55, 7.73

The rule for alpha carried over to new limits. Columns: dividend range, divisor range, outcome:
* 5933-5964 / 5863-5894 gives 1.07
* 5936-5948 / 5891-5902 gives 1.15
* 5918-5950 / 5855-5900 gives 1.06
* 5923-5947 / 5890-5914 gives 1.10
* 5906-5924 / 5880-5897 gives 1.12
